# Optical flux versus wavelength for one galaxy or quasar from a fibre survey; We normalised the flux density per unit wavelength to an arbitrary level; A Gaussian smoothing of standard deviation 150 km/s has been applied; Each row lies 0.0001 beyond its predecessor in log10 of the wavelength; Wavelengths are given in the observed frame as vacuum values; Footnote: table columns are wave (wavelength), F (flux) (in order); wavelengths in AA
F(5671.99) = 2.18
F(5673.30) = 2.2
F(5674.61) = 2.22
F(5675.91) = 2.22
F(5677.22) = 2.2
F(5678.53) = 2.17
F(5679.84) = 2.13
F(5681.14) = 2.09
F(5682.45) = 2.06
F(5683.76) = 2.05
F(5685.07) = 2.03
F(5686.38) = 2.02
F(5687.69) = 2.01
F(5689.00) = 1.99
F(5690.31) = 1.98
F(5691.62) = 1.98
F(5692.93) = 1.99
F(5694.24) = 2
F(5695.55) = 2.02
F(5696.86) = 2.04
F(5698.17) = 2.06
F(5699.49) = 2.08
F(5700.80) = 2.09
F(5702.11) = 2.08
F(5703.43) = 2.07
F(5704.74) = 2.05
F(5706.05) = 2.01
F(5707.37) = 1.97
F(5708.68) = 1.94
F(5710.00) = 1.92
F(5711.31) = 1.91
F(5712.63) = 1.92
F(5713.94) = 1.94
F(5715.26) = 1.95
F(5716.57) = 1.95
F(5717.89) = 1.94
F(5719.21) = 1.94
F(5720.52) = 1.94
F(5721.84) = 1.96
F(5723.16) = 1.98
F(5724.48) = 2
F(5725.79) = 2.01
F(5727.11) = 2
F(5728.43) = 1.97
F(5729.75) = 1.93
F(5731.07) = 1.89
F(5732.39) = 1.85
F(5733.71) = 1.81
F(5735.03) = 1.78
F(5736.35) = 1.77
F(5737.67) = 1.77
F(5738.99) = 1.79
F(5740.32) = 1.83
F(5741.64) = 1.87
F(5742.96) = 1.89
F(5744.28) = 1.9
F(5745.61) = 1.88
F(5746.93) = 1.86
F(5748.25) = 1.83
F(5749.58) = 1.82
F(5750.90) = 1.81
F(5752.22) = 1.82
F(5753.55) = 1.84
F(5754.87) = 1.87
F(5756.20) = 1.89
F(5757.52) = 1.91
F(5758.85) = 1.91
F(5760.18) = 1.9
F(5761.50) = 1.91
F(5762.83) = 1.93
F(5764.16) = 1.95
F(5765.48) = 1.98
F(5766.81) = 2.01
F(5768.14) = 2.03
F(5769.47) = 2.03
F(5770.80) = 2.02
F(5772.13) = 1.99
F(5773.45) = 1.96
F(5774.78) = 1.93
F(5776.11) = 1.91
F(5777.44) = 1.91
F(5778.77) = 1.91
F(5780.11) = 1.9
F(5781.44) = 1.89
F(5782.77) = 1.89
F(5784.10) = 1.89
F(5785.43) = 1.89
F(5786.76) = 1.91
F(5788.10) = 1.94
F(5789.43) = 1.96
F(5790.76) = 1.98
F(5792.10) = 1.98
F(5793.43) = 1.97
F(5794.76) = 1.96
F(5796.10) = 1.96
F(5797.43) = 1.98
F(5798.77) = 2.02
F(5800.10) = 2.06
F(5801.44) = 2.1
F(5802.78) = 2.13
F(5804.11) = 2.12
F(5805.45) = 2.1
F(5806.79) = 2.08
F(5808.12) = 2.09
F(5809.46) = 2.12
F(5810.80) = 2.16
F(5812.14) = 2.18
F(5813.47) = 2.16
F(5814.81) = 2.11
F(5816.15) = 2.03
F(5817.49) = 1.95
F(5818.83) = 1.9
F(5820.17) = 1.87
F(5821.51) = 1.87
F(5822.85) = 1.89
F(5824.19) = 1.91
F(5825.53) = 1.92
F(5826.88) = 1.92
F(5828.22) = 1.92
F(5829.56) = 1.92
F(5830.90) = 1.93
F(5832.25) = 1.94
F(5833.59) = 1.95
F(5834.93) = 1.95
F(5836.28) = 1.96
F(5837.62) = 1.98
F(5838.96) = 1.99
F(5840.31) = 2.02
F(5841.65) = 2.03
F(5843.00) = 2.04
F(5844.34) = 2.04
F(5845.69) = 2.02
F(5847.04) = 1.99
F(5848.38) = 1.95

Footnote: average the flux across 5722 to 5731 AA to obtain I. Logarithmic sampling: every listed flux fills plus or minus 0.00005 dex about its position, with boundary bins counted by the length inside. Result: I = 1.97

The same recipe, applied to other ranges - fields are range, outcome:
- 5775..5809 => 1.98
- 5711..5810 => 1.94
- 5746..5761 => 1.86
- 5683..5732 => 1.99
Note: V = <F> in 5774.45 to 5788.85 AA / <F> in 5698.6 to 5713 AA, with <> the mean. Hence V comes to 1.0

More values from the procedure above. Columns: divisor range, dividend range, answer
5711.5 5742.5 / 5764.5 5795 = 1.02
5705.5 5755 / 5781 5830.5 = 1.05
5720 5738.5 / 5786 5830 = 1.05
